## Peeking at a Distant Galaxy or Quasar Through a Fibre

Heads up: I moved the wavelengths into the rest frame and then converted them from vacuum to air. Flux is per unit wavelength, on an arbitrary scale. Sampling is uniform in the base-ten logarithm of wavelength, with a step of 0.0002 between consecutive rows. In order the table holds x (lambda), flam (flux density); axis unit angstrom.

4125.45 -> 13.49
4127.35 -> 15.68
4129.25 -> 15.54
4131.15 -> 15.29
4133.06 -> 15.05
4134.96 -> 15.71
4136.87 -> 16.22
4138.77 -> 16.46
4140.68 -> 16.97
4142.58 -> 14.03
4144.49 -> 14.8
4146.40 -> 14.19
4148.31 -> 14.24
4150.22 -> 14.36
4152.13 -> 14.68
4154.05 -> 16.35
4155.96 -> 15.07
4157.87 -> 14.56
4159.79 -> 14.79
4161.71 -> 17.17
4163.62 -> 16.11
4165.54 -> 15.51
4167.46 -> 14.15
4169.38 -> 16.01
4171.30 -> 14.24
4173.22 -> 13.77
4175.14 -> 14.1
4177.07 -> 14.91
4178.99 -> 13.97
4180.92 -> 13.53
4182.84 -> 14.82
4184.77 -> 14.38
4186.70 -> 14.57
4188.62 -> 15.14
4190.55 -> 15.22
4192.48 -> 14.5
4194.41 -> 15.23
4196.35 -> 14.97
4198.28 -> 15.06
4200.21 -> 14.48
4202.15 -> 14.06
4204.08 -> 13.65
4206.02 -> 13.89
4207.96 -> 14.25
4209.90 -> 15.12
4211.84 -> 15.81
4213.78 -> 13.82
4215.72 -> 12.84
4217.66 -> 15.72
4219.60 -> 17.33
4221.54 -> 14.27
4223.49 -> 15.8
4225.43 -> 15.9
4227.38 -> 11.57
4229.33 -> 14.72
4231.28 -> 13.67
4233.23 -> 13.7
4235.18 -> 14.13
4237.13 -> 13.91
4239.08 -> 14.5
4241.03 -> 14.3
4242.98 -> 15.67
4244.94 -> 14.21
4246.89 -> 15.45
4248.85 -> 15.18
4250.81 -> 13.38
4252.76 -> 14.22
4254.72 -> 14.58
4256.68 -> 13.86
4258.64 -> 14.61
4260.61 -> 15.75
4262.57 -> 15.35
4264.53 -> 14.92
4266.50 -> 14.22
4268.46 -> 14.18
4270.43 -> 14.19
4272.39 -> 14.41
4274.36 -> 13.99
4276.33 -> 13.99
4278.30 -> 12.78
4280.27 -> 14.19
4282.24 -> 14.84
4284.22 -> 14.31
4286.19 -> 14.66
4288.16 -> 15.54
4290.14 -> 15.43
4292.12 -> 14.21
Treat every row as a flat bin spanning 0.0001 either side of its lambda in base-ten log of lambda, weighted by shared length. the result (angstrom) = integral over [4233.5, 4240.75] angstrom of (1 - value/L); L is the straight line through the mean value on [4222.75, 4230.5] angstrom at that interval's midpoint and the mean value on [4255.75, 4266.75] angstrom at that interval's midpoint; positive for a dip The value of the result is 0.20 angstrom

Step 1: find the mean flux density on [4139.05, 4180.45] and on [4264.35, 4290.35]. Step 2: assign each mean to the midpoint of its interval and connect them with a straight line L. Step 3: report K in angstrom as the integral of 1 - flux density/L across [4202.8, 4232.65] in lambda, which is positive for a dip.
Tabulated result 0.24 angstrom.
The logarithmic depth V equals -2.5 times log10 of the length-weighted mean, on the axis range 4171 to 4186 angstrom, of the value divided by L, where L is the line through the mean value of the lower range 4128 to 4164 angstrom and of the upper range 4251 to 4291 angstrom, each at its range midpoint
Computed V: 0.07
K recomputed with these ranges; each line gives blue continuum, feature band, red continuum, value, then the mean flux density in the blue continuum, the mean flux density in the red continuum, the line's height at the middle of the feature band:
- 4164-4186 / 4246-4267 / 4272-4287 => -0.7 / 14.5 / 14.1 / 14.2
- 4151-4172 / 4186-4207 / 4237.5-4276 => 0.6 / 15.3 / 14.6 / 15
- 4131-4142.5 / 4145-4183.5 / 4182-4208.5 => 1.1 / 15.9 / 14.6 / 15.3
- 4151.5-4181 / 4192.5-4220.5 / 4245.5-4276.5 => 0.1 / 15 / 14.5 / 14.8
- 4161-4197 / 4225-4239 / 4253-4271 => 0.8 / 14.8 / 14.6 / 14.7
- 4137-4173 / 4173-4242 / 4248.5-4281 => 1.3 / 15.2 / 14.3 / 14.8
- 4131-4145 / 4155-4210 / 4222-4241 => 0.8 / 15.6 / 14.2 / 14.9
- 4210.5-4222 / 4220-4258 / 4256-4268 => 1.2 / 15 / 14.8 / 14.9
